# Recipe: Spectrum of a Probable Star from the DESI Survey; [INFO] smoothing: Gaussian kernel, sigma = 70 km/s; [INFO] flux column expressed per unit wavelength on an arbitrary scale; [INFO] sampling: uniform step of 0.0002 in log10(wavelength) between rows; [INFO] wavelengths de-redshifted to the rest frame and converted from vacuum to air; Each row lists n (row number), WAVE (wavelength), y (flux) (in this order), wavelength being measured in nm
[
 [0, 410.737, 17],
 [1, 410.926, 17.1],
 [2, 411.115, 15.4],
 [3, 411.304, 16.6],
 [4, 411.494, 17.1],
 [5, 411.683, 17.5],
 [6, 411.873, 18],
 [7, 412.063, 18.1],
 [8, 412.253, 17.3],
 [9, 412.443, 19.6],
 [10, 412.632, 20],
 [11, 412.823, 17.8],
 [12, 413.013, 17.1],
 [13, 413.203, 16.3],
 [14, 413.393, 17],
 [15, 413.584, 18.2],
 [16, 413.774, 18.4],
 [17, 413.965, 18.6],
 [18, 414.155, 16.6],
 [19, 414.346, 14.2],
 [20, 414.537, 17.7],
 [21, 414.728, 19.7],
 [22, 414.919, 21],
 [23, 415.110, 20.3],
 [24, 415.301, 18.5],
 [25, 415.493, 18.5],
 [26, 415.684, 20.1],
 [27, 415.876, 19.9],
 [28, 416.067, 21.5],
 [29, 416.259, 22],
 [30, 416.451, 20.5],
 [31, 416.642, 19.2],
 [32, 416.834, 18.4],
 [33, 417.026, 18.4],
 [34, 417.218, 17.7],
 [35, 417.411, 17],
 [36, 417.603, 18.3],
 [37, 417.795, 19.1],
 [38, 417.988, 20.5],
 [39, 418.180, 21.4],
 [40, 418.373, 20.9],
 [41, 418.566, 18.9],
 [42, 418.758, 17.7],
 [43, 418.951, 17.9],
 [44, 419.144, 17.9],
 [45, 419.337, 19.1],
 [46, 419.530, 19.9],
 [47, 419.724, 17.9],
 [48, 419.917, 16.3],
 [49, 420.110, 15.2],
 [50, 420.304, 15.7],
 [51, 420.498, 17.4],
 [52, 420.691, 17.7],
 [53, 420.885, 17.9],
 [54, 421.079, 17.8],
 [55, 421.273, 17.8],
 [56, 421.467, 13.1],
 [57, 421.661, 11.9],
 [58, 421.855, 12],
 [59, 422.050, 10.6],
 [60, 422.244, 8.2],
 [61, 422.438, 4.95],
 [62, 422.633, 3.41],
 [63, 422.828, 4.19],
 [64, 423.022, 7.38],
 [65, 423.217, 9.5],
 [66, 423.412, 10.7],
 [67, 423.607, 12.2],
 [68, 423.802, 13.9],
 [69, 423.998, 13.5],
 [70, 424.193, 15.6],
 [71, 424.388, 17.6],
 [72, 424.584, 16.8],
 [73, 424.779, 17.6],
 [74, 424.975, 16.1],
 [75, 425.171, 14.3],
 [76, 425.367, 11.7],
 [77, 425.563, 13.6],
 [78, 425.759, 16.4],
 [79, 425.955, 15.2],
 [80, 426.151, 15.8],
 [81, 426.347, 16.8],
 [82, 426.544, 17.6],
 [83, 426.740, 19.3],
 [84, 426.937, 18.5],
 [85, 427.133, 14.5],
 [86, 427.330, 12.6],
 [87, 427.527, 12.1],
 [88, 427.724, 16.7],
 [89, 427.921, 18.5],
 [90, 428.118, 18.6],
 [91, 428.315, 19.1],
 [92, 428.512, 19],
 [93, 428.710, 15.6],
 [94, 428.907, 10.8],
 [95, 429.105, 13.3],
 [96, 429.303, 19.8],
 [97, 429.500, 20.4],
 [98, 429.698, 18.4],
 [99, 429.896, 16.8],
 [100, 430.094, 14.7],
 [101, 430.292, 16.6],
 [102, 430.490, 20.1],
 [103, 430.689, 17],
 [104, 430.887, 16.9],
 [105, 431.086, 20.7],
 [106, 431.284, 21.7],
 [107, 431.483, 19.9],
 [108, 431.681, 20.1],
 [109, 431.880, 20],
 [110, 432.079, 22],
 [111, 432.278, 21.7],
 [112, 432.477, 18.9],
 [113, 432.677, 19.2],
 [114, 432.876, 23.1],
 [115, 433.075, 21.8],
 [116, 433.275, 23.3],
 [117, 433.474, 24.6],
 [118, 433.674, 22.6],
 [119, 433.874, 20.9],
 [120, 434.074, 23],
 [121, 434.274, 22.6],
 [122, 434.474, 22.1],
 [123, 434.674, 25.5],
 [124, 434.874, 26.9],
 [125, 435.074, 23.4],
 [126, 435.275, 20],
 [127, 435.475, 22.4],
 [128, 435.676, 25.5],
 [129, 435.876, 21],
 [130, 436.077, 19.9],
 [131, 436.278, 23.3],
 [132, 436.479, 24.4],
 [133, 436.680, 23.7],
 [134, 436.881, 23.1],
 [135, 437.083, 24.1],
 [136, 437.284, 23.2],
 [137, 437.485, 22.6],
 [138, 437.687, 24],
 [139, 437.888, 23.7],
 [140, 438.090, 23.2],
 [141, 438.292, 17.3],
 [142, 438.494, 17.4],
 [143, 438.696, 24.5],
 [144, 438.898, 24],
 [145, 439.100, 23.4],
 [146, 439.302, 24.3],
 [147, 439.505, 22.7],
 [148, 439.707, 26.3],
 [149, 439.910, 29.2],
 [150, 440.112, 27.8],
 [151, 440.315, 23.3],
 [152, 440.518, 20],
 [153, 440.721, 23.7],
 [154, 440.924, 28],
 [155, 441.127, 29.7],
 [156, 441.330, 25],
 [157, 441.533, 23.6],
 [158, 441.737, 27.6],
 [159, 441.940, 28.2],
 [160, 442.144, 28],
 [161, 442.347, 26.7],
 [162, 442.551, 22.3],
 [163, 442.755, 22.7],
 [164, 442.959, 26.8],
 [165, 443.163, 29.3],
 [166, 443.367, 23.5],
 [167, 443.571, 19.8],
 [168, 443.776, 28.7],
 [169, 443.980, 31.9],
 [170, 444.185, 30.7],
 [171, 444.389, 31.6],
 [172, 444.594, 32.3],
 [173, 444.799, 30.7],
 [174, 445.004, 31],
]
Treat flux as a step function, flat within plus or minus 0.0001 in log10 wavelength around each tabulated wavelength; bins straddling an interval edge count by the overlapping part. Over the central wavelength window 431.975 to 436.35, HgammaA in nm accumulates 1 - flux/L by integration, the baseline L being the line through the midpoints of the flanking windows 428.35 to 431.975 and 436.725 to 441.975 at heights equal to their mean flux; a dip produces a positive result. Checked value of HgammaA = -0.386 nm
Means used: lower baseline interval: 17.9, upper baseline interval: 24.2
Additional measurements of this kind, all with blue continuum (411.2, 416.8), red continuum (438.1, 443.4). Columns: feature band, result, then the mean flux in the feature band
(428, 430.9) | 0.65 nm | 17.2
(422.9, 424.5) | 0.64 nm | 12.5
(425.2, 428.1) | 0.78 nm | 15.7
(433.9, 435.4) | 0.01 nm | 23.2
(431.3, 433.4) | 0.16 nm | 21.1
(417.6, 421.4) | 0.30 nm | 18.2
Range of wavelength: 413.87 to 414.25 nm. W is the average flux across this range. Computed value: 17.6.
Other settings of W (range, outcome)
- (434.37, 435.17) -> 24.5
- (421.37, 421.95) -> 12.3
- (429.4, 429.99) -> 18.6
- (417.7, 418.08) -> 19.8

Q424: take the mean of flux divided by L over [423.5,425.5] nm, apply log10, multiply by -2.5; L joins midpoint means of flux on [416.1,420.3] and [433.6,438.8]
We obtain 0.33 mag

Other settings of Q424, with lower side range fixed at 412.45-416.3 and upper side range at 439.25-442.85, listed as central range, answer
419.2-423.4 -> 0.47 mag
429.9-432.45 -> 0.20 mag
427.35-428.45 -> 0.30 mag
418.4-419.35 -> 0.08 mag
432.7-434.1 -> 0.05 mag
